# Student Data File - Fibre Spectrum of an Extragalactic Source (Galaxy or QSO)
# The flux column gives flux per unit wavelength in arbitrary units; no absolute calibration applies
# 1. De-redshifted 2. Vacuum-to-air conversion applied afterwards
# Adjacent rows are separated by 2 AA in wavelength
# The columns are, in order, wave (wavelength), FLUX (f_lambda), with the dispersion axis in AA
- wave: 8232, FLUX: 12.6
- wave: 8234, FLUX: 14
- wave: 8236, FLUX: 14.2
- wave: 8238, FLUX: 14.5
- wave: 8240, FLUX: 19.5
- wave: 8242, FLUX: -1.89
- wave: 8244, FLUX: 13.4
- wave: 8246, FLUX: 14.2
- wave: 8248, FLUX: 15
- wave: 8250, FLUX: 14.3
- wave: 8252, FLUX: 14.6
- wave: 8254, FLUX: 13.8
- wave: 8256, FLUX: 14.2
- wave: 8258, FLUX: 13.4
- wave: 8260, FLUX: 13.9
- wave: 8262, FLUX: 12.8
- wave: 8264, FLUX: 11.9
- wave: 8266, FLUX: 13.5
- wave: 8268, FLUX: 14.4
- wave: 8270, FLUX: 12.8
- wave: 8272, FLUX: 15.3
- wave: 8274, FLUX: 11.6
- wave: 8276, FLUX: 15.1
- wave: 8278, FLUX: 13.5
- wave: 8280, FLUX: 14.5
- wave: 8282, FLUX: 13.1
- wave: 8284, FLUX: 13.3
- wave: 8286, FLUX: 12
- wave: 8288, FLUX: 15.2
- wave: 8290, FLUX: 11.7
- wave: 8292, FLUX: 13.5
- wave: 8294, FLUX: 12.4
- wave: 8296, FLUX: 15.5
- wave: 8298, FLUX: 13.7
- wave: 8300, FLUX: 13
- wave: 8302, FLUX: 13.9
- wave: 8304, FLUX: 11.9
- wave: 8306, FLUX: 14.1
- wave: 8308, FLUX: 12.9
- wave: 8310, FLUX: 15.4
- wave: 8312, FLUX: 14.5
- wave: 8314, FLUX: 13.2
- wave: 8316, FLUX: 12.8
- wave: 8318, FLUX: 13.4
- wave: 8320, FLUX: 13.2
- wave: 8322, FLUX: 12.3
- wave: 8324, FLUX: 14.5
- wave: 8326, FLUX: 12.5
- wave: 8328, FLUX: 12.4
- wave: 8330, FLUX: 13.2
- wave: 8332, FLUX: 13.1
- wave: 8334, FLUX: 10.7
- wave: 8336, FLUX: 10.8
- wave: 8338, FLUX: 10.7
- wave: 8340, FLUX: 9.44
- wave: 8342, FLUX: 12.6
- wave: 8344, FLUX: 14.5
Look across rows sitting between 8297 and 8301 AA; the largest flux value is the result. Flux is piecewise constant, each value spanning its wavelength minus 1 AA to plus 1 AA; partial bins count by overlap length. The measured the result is 13.7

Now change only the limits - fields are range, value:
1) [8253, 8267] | 14.2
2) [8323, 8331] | 14.5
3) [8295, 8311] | 15.5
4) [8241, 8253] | 15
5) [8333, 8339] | 10.8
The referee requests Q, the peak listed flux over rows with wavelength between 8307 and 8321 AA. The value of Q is 15.4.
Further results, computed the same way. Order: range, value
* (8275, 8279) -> 15.1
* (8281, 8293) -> 15.2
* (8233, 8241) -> 19.5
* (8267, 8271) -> 14.4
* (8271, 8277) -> 15.3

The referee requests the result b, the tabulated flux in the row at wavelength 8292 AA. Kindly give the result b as 13.5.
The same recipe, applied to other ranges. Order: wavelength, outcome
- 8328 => 12.4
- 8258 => 13.4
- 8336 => 10.8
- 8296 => 15.5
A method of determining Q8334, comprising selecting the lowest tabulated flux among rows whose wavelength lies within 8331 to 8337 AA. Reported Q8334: 10.7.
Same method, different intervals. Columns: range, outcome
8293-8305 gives 11.9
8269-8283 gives 11.6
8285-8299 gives 11.7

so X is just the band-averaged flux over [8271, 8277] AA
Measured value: 14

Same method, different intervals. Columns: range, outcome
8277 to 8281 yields 14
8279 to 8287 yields 13.2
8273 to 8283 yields 13.6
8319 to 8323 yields 12.8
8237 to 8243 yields 10.7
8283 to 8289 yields 13.5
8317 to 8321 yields 13.3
